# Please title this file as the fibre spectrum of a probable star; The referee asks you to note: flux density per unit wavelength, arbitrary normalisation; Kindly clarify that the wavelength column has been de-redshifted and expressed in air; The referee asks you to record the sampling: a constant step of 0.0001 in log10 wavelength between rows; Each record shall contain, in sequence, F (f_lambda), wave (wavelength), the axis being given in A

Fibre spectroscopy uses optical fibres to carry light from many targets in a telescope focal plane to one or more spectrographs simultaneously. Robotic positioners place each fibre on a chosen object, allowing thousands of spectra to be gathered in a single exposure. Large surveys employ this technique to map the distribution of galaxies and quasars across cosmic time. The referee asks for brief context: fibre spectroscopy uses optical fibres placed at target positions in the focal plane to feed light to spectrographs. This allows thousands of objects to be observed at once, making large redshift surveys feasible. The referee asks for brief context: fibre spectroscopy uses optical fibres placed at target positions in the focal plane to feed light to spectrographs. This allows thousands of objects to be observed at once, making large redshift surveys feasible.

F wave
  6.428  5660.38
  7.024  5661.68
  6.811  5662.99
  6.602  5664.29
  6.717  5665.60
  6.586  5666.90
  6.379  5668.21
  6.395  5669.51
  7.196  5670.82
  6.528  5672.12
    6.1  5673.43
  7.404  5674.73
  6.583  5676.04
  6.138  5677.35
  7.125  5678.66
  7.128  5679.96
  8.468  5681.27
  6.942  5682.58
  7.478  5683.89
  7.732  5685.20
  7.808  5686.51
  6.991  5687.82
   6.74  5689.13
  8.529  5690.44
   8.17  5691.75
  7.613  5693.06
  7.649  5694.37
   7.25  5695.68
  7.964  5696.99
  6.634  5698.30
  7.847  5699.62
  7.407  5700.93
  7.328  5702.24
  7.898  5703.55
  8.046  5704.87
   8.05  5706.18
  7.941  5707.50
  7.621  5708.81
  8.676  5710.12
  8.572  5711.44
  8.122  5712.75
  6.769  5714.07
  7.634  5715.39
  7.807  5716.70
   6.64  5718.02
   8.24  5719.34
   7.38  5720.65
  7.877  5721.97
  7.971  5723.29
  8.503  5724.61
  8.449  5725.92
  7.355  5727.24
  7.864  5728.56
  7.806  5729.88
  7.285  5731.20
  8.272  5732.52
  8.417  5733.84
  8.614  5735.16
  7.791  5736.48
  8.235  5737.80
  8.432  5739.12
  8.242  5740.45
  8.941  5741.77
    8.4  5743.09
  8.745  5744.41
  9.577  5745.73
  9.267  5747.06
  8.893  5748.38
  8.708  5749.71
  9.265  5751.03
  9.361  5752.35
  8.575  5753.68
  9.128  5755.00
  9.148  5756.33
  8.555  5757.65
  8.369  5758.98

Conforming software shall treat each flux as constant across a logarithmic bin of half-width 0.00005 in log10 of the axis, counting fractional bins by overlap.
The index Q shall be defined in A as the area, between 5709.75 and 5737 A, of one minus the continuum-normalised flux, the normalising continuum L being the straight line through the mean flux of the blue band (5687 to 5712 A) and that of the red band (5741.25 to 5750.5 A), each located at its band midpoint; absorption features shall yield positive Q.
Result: 1.5 A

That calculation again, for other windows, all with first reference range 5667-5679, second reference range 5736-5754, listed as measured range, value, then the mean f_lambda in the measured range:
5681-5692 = -0.9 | 7.6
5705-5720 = -0.1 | 7.83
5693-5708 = -0.4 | 7.63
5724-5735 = 0.4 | 8.02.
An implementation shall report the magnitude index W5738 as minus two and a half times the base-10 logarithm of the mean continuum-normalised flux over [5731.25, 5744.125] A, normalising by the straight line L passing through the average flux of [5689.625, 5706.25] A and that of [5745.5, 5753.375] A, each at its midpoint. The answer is 0.06 mag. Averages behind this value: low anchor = 7.7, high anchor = 9.12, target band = 8.33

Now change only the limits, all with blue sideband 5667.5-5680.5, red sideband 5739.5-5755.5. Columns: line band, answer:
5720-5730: 0.044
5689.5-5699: -0.052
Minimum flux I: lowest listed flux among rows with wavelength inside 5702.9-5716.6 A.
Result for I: 6.769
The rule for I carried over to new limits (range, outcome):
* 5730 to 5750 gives 7.285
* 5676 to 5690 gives 6.138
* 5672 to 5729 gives 6.1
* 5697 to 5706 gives 6.634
